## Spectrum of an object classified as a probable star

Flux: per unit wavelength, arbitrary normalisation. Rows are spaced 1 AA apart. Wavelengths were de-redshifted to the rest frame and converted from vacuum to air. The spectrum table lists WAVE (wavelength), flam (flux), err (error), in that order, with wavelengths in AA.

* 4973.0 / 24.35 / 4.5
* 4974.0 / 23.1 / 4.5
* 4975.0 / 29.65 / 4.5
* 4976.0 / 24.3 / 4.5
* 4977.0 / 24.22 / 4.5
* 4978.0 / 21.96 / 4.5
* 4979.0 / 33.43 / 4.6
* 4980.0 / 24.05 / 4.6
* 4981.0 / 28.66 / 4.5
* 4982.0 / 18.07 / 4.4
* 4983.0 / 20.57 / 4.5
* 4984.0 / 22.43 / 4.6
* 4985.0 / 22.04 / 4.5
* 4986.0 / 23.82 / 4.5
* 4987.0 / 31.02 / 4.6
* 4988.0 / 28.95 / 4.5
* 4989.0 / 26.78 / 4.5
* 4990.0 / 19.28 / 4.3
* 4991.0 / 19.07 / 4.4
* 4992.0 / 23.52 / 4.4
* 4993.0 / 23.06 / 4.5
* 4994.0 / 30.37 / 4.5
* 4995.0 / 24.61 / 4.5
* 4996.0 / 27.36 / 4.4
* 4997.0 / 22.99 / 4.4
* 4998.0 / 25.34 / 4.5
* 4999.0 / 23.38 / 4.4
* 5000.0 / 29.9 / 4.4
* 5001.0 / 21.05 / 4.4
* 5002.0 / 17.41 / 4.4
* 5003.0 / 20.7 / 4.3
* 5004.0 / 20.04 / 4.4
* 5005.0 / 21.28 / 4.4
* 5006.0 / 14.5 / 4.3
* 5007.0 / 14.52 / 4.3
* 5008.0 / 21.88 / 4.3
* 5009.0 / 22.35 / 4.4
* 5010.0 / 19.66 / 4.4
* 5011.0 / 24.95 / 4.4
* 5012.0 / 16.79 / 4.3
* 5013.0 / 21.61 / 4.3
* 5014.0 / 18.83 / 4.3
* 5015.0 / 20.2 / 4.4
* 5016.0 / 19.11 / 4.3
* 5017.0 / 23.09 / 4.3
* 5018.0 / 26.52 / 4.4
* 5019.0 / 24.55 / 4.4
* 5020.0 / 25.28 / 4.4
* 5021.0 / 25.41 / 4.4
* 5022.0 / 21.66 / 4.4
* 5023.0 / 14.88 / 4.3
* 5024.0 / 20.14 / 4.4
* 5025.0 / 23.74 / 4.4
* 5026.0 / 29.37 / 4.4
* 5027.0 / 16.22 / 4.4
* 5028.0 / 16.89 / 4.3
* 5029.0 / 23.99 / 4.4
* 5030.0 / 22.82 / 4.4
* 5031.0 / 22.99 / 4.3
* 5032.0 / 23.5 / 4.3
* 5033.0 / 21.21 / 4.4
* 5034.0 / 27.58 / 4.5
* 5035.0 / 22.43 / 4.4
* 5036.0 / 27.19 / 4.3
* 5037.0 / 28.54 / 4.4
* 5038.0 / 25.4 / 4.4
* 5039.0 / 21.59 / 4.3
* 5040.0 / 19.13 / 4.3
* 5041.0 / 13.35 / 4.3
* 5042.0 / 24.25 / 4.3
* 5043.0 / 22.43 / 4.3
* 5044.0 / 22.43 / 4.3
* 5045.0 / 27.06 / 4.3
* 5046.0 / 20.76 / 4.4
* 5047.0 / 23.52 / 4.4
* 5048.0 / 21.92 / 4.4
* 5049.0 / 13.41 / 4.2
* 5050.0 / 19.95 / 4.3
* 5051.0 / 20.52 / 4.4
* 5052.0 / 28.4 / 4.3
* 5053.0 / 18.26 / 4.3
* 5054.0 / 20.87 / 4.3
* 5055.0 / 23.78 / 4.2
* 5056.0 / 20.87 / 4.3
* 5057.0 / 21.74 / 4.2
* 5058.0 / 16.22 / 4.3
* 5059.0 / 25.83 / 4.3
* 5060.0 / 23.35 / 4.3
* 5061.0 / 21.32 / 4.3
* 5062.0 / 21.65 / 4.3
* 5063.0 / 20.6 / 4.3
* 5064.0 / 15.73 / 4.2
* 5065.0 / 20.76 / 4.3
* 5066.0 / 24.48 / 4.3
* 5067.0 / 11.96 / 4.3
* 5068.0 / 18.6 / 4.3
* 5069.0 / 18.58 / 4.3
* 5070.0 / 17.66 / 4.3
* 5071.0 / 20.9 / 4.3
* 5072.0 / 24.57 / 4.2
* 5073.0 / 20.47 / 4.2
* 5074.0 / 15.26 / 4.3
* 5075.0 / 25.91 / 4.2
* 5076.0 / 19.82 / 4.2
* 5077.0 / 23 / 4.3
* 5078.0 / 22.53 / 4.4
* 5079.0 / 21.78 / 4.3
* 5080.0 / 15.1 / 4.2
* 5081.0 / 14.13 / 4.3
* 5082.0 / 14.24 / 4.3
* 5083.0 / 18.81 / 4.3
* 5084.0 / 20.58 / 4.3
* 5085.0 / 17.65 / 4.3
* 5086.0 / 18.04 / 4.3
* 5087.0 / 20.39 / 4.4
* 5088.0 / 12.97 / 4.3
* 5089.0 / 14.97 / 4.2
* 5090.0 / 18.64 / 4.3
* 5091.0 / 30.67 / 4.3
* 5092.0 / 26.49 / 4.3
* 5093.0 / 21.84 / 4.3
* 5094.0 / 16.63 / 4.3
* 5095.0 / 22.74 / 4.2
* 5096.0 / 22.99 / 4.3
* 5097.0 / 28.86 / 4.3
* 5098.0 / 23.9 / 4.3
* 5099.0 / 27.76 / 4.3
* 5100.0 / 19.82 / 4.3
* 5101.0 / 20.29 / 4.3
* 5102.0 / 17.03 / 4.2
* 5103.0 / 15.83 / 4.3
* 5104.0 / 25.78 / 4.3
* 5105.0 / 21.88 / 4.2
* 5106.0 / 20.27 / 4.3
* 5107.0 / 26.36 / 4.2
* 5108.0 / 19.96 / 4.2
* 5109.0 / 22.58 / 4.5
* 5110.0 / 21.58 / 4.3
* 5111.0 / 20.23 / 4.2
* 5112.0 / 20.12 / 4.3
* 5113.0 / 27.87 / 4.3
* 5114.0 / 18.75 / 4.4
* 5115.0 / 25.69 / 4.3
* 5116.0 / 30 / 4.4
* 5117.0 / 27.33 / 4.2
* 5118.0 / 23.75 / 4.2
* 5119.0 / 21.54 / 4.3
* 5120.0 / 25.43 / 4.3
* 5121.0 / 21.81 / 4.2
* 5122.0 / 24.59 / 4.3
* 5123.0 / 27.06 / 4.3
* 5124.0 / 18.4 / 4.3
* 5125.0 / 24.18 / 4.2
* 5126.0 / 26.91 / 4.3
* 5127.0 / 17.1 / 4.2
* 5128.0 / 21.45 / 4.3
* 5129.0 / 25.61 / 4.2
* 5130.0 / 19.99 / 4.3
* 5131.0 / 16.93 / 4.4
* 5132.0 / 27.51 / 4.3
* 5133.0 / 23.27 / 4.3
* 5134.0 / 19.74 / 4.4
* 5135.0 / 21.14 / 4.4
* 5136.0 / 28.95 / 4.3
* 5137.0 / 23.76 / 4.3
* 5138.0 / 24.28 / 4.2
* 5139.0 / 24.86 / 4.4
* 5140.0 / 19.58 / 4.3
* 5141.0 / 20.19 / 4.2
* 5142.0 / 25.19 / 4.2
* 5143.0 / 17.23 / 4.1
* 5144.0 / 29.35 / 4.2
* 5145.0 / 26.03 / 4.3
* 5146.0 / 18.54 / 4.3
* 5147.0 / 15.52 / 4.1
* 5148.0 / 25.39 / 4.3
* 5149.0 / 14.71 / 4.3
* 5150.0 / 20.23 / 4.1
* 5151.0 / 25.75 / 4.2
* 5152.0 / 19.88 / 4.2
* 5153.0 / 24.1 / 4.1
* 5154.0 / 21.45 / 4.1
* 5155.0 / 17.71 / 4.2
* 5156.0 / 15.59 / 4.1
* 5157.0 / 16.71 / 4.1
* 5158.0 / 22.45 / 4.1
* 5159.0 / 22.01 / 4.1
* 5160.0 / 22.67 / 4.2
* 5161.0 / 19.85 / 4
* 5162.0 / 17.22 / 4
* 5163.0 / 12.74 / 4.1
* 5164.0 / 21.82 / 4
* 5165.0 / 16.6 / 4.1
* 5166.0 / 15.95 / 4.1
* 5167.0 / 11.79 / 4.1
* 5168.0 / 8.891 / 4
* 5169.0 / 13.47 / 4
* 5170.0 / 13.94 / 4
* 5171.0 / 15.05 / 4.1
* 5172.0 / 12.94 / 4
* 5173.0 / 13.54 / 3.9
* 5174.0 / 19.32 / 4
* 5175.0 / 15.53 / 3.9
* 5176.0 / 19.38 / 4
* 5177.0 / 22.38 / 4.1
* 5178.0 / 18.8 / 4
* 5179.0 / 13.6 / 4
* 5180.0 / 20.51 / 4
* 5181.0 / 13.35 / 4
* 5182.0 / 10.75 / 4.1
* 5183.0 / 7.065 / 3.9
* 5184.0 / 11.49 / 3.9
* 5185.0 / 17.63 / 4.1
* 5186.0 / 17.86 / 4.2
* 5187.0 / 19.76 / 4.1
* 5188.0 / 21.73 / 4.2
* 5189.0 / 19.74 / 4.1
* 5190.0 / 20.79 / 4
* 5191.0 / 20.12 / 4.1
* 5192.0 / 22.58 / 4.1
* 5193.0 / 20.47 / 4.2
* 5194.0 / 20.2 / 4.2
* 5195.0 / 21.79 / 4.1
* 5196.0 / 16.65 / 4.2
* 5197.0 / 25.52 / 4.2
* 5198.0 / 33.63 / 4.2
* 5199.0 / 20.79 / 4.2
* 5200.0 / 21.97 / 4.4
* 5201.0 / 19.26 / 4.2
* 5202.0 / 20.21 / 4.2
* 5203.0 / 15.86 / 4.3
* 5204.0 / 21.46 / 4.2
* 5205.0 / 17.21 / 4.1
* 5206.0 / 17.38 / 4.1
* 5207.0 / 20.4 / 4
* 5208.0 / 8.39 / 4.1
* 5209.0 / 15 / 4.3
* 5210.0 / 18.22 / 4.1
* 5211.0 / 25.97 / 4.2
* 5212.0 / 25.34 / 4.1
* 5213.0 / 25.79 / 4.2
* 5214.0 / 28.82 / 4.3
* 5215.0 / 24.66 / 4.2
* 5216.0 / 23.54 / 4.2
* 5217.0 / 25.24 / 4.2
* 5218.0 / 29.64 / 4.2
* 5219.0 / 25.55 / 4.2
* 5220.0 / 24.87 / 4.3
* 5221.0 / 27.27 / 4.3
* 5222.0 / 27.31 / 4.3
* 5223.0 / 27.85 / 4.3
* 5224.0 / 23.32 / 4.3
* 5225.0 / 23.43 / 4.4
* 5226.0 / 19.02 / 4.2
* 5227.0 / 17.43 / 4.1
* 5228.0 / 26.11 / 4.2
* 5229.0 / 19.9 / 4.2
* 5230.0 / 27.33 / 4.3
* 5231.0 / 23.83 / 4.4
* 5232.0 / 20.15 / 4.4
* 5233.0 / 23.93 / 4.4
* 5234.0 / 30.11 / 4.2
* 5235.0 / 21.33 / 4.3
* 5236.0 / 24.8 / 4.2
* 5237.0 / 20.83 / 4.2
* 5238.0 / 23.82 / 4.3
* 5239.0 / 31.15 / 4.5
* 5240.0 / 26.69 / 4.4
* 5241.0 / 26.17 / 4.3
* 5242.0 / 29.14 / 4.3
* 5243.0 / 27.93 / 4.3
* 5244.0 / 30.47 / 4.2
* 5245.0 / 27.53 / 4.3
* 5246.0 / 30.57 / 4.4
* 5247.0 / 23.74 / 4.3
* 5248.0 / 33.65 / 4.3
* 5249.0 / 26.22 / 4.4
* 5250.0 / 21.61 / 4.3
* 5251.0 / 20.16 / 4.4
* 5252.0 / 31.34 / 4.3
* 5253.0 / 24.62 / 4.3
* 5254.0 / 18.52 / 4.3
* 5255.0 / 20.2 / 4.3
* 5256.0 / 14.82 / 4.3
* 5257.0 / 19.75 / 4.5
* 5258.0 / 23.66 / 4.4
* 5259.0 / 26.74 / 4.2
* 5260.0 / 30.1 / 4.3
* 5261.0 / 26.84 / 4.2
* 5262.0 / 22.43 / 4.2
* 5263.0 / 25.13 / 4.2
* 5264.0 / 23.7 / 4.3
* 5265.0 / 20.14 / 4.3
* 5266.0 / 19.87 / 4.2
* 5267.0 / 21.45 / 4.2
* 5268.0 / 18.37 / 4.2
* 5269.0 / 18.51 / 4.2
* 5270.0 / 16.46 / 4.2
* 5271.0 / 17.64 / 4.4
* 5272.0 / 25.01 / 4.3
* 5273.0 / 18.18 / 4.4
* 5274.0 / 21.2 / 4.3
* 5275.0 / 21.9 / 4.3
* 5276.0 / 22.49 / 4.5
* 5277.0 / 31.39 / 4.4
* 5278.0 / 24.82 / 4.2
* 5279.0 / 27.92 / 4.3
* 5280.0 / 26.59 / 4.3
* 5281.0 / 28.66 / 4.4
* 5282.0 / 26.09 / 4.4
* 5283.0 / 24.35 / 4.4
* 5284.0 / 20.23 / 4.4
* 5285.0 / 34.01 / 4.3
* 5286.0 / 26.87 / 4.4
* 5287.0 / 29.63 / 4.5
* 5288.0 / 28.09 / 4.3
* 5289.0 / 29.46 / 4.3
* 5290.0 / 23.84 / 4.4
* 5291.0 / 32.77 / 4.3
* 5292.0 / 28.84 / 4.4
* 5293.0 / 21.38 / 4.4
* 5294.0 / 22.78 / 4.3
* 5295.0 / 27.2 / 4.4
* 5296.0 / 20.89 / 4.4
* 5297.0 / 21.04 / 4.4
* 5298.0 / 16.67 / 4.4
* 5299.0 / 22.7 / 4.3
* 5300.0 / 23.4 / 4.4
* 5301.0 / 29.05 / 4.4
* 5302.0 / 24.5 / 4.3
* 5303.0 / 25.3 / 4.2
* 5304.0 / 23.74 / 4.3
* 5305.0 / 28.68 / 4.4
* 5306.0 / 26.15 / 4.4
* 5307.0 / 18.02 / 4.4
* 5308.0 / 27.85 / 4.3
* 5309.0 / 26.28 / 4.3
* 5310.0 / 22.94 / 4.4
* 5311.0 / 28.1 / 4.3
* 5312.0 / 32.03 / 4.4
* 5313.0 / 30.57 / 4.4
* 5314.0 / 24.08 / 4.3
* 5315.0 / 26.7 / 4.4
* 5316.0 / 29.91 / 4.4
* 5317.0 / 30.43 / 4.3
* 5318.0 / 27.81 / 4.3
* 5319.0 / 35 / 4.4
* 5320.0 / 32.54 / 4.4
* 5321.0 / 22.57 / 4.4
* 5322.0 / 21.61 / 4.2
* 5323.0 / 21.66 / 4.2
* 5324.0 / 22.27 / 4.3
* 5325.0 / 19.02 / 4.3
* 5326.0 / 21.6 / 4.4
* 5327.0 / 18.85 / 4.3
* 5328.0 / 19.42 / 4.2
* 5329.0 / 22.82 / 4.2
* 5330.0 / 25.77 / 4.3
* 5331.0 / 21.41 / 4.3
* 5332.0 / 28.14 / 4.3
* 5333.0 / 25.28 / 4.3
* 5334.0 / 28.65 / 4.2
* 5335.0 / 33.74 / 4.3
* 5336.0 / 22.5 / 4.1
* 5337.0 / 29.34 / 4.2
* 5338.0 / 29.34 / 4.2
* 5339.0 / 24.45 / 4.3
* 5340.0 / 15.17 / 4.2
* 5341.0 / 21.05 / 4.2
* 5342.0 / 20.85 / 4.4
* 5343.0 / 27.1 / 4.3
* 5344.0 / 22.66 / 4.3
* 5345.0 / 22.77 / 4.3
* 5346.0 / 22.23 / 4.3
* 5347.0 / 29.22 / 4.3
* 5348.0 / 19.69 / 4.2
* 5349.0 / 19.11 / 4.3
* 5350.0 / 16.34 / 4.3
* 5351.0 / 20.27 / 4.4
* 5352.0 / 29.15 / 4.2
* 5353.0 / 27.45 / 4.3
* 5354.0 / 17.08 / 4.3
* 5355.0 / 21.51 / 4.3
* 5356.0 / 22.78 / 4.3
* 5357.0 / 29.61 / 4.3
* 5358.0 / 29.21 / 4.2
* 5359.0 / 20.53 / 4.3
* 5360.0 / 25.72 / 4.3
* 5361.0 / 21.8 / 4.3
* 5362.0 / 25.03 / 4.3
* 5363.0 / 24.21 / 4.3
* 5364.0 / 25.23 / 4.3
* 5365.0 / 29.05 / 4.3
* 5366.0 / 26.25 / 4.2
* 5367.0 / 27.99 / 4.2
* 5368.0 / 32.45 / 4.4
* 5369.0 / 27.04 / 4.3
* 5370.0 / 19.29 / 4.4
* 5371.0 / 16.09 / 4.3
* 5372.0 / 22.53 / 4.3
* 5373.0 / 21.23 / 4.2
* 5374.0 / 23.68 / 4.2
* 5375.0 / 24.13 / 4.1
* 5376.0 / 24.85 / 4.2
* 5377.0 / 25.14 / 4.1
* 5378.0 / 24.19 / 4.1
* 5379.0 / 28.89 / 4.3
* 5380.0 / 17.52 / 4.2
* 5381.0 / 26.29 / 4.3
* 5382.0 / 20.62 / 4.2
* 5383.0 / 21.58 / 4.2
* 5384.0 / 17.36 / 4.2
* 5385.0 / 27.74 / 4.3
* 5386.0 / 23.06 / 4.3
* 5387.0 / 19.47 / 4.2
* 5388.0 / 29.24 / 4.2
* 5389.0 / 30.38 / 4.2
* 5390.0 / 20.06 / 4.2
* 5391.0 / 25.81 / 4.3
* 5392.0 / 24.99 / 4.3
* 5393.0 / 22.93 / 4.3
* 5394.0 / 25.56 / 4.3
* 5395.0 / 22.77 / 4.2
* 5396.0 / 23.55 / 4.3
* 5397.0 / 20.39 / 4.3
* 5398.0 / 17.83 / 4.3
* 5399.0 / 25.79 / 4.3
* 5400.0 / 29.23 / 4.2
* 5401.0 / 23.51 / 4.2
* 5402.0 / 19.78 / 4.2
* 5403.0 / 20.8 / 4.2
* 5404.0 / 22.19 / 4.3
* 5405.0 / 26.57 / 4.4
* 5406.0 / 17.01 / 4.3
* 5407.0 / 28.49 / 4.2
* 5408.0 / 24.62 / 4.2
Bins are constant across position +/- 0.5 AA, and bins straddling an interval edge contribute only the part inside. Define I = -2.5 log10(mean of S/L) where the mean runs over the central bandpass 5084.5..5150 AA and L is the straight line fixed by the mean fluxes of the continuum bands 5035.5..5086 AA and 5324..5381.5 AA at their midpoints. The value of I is -0.04 mag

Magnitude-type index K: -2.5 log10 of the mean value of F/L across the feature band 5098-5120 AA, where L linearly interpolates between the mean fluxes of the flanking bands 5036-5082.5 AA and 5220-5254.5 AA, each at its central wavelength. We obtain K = -0.03 mag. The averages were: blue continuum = 20.8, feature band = 22.7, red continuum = 25.2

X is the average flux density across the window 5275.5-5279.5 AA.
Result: 26.7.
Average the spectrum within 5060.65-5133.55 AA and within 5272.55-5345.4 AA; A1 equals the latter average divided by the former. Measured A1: 1.18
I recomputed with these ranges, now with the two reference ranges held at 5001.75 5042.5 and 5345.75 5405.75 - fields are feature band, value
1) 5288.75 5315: -0.09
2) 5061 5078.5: 0.09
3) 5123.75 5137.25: -0.01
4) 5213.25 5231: -0.09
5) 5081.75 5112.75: 0.05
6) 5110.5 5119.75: -0.08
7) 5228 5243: -0.10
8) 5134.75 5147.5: -0.02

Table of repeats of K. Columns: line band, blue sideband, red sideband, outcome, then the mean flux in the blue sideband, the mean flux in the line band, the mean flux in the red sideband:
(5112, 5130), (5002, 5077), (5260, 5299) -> -0.071 mag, 21.3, 23.8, 24.1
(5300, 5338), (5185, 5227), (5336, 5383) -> -0.111 mag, 22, 25.8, 23.8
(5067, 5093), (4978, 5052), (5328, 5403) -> 0.169 mag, 22.6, 19.6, 23.9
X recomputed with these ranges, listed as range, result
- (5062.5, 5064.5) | 18.2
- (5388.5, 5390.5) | 25.2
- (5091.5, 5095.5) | 21.9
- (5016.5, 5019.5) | 24.7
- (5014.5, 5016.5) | 19.7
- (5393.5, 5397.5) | 23.1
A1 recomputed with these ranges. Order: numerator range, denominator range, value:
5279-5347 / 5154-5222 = 1.32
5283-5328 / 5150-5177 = 1.44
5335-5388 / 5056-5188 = 1.17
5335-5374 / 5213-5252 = 0.94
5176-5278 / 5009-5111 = 1.05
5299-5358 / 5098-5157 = 1.11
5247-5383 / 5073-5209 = 1.20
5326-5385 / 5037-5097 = 1.16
